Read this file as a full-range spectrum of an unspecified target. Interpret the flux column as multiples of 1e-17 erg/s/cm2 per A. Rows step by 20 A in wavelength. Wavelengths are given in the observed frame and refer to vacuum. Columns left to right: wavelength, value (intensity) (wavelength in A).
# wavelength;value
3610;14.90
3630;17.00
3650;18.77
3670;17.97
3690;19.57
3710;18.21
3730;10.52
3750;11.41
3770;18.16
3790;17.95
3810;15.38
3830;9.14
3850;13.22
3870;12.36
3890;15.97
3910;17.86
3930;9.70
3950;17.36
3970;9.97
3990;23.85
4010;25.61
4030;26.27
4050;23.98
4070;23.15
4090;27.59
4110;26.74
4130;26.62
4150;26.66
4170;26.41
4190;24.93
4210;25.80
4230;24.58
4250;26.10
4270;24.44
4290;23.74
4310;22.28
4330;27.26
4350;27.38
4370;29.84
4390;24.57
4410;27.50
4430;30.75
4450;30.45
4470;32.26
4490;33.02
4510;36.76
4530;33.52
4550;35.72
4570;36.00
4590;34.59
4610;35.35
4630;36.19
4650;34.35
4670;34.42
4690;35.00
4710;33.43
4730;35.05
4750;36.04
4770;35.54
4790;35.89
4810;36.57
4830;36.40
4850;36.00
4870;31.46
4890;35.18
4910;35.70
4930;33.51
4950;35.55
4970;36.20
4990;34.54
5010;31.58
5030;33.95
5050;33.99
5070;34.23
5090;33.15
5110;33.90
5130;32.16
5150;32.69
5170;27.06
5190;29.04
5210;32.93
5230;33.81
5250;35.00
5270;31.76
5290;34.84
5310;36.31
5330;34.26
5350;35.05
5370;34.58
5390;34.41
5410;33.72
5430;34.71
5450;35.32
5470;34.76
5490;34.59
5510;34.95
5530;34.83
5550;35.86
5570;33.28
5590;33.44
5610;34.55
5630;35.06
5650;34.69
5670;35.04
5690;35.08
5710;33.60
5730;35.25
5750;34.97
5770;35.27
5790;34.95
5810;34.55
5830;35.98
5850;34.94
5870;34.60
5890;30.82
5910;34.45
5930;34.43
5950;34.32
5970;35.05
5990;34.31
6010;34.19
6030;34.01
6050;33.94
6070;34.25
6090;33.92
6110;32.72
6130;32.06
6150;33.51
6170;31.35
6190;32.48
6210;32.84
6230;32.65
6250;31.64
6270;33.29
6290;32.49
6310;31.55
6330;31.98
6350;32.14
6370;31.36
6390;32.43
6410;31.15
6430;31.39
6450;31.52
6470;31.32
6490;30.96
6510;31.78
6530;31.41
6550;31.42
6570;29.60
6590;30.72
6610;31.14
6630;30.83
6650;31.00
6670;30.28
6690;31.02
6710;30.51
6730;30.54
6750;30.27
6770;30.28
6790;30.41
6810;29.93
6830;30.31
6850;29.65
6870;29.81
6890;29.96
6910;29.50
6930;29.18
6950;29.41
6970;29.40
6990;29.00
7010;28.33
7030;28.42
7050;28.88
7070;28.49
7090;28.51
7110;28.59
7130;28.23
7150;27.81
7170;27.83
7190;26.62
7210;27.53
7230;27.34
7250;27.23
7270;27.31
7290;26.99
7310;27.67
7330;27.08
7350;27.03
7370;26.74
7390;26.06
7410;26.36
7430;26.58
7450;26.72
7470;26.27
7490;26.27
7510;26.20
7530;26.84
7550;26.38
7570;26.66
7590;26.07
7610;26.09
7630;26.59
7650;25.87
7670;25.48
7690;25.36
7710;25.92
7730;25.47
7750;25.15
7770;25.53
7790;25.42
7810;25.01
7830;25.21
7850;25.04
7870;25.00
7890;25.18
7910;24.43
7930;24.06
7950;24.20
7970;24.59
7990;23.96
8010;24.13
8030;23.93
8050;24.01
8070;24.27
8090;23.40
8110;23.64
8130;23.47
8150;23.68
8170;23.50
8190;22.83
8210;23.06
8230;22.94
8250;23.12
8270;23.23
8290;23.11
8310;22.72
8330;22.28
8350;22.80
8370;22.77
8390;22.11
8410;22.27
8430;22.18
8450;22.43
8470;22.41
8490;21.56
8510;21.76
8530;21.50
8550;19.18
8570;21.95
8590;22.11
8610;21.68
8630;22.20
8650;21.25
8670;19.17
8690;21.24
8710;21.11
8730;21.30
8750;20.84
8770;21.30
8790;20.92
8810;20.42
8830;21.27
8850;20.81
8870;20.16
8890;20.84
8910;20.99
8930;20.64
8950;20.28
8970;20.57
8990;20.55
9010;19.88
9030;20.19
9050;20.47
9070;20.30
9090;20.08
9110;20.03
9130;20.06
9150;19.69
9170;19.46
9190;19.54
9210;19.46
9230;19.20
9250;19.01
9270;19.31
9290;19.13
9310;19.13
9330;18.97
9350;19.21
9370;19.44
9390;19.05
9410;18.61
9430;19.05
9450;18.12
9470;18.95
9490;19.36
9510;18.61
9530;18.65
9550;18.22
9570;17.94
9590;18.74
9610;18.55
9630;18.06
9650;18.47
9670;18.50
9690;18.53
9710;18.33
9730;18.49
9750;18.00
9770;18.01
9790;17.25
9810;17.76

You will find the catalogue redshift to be 0.00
